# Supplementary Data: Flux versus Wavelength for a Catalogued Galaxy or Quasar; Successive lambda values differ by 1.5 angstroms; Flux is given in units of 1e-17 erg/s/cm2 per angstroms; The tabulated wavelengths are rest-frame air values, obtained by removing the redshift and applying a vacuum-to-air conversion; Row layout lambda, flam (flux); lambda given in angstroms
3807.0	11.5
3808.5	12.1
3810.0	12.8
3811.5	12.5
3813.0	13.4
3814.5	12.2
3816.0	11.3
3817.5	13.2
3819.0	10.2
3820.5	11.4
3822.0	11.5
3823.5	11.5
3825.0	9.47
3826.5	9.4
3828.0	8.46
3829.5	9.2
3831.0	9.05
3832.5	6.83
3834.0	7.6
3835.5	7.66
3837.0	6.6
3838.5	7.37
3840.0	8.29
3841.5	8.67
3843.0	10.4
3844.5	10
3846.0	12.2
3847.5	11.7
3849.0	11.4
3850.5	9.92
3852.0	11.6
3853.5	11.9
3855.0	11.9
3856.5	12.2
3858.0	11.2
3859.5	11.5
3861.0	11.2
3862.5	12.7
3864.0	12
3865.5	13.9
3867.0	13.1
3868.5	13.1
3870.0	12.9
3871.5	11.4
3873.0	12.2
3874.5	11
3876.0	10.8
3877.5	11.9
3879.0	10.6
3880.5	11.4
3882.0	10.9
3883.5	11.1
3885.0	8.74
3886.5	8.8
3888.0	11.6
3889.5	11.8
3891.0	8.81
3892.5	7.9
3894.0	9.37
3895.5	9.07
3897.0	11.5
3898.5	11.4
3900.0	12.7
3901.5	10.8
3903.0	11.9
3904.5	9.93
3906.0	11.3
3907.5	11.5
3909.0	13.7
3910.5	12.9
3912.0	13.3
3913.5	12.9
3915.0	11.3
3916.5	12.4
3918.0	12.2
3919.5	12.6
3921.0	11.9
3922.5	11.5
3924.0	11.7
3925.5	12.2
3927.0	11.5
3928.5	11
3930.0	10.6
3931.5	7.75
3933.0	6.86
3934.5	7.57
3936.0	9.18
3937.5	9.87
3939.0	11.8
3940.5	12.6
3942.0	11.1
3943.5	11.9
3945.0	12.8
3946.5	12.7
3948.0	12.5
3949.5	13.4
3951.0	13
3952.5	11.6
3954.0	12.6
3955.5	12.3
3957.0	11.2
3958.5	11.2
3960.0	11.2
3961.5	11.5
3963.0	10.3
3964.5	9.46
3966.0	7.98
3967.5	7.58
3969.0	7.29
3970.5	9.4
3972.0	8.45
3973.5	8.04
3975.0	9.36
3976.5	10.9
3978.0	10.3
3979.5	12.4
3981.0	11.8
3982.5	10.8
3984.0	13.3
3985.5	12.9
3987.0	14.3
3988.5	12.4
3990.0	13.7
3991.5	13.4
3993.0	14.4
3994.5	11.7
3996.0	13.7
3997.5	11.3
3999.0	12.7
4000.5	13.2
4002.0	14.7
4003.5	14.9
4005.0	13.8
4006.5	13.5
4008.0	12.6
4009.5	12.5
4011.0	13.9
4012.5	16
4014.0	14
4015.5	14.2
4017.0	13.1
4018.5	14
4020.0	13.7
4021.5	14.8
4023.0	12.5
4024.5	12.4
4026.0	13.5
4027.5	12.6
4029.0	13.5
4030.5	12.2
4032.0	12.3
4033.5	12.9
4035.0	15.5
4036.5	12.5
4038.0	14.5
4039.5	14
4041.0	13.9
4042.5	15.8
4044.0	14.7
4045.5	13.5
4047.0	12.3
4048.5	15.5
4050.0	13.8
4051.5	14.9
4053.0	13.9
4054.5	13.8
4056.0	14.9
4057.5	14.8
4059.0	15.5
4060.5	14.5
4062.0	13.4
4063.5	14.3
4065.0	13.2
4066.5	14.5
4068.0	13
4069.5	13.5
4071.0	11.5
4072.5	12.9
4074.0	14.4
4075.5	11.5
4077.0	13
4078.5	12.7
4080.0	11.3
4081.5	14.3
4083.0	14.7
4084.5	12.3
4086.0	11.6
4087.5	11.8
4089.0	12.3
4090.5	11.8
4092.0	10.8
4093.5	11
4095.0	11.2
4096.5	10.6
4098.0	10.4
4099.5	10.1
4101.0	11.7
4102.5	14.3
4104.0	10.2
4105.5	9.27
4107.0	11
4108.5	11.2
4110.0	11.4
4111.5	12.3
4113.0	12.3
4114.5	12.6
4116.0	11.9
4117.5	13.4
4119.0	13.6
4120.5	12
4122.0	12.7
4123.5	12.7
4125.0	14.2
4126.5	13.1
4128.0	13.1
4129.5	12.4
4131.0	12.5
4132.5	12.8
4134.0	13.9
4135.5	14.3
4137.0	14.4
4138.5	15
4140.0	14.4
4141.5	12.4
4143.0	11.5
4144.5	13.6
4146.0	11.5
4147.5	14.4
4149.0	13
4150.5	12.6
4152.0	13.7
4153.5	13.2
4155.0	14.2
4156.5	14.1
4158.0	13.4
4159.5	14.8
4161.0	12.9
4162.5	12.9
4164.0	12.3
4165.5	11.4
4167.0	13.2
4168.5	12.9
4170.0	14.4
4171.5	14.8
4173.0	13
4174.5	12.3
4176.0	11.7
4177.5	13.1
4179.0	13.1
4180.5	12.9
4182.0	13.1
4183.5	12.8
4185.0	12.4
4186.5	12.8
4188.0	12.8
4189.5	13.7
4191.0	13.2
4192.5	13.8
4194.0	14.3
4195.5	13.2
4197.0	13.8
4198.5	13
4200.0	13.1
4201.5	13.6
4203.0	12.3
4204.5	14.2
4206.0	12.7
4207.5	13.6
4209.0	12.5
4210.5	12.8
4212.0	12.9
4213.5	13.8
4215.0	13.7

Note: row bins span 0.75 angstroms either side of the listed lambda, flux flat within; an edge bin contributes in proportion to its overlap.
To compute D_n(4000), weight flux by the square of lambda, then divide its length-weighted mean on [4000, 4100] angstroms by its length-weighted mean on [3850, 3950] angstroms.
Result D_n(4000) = 1.27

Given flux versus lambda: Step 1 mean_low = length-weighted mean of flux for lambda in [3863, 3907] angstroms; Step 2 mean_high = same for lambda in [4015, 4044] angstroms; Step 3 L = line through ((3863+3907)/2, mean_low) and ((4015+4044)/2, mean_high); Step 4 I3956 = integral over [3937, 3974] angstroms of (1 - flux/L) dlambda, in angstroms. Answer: 4.2 angstroms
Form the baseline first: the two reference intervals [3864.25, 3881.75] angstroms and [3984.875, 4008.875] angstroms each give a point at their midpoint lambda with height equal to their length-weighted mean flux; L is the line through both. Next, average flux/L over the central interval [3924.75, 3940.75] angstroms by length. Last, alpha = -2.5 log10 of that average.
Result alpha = 0.25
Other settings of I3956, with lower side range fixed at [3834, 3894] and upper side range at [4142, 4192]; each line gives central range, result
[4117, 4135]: -0.4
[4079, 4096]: 0.5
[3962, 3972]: 2.5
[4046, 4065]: -3.1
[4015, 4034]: -1.9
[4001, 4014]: -2.3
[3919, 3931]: -0.3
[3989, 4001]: -1.3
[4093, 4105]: 1.3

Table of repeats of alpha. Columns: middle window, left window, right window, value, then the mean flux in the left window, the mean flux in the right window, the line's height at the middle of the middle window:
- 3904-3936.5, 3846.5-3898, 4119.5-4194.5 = 0.03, 11.2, 13.2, 11.5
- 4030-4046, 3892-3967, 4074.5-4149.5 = -0.16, 11.2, 12.4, 11.9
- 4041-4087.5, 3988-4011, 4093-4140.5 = -0.07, 13.3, 12.4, 12.8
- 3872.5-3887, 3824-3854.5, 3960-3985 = -0.12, 9.42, 10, 9.6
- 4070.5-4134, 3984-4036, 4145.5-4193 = 0.09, 13.4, 13.1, 13.3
